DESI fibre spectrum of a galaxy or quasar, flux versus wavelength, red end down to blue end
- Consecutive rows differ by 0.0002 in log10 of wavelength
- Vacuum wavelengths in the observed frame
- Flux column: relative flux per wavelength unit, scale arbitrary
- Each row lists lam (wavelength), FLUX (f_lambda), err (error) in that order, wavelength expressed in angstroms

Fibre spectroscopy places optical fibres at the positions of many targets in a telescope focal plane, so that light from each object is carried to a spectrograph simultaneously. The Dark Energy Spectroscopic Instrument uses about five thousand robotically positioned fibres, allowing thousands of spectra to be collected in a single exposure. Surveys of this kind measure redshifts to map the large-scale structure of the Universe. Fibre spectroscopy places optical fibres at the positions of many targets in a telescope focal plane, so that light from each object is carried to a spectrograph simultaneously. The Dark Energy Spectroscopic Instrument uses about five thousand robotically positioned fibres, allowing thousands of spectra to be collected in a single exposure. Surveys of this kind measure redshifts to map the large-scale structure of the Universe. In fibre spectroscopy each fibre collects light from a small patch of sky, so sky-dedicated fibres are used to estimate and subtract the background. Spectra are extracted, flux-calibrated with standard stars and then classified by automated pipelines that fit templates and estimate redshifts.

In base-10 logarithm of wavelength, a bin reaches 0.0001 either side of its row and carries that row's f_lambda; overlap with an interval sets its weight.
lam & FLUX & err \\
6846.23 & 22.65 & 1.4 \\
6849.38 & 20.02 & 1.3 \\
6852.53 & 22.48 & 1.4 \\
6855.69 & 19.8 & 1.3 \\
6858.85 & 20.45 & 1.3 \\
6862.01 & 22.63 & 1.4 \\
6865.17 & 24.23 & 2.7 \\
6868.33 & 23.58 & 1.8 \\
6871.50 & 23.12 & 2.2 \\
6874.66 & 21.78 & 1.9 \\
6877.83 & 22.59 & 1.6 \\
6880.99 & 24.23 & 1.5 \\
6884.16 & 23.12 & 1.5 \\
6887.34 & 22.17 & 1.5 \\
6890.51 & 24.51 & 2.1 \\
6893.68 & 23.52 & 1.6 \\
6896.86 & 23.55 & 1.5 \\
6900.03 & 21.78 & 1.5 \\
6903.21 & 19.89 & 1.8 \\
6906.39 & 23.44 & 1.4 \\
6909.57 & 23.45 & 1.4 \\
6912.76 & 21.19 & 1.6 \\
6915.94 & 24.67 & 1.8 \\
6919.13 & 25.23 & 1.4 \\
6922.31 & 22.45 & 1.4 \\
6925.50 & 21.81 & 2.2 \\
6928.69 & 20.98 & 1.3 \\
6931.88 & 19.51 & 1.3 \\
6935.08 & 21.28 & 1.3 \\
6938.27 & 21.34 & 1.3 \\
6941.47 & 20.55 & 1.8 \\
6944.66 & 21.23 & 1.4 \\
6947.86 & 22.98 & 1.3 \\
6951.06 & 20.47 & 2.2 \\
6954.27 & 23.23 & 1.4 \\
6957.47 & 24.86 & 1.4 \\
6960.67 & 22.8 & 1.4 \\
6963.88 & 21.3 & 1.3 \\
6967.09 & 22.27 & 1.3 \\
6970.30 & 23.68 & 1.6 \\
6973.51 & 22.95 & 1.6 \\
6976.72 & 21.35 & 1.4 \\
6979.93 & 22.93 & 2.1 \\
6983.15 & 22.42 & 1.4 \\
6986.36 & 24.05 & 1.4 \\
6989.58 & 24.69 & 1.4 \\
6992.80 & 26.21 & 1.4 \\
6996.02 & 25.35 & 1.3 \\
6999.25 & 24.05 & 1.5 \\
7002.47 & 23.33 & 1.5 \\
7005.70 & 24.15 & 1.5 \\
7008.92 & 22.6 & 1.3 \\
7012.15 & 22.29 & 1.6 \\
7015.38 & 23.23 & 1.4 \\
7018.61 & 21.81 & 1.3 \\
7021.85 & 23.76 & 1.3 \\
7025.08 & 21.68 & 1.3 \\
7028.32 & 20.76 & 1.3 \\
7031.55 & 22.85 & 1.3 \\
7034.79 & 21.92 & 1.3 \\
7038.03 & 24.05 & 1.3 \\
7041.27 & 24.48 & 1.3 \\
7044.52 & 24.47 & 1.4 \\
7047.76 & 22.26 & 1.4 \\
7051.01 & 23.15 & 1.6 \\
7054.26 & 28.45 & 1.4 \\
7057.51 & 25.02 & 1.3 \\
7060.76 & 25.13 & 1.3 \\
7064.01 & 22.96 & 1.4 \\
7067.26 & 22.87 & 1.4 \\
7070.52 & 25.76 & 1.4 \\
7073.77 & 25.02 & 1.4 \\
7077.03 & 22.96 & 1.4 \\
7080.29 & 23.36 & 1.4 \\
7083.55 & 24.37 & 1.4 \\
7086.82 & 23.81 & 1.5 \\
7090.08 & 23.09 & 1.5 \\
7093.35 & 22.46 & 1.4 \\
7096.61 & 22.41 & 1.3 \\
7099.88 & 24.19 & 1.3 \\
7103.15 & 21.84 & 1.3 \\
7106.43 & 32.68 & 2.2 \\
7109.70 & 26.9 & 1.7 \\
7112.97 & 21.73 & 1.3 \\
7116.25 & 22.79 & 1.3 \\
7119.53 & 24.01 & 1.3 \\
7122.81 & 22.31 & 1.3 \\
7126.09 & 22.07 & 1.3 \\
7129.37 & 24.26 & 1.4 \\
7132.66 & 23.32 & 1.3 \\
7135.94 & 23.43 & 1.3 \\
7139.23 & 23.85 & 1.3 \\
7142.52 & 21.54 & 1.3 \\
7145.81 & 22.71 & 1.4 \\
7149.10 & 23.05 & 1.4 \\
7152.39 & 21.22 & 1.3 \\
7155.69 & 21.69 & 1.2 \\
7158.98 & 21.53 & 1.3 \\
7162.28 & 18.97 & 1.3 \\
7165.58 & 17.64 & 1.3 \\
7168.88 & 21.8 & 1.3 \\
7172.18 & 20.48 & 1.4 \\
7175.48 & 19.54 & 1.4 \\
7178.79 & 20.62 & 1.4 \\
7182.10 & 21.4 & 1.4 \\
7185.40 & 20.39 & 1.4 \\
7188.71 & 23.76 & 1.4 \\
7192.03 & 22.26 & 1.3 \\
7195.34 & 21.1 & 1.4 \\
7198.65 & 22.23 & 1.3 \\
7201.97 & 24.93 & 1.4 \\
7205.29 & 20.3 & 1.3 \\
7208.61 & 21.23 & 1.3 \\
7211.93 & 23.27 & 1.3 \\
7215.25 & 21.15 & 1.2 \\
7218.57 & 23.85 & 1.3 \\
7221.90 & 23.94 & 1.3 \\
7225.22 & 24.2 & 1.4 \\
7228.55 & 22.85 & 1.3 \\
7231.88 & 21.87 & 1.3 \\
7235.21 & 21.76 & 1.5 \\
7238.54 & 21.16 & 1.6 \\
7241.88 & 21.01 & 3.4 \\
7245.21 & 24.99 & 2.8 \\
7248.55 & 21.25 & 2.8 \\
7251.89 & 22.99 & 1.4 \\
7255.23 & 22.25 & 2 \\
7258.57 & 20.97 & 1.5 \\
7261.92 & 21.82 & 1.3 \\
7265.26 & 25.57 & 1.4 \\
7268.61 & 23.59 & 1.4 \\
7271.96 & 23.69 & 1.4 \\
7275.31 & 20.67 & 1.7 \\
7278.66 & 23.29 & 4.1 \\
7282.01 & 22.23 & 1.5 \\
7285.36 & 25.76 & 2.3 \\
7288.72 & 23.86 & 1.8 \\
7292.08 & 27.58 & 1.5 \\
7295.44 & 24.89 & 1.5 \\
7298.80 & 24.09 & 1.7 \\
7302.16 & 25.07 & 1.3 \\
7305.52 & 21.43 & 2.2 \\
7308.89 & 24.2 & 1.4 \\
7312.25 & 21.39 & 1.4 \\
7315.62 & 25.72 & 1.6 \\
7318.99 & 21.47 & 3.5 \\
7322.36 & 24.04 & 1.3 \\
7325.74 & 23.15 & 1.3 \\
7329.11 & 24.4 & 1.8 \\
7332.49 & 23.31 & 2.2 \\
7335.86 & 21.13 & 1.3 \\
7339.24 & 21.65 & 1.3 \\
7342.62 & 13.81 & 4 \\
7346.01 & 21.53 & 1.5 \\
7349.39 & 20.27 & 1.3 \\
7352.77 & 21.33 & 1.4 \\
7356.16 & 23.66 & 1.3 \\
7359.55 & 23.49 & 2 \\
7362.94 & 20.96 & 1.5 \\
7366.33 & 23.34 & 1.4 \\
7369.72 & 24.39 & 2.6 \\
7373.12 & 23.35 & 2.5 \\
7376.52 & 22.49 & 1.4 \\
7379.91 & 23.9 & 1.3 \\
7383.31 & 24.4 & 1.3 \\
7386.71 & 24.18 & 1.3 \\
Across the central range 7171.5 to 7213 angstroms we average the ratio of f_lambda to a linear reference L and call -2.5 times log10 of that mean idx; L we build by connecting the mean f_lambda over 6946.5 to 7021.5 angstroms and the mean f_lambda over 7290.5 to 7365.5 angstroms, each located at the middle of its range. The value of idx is 0.06 mag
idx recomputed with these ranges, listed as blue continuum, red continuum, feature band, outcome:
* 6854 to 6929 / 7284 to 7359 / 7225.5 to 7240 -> 0.034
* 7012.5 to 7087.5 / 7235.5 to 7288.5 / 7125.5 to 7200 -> 0.072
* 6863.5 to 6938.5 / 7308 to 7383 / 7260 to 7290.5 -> -0.043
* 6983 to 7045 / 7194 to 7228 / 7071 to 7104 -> -0.016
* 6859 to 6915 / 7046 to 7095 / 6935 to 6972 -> 0.051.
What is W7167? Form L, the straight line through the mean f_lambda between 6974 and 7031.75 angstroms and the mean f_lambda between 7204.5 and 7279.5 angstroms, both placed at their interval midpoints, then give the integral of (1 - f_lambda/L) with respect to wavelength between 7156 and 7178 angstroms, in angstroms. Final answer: 2.53 angstroms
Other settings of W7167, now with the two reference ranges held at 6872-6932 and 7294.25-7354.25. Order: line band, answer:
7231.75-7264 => 0.53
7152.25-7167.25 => 1.59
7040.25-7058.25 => -1.62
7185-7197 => 0.24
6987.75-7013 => -1.68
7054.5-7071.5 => -1.54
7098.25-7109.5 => -1.88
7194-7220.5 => 0.20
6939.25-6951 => 0.65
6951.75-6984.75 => -0.08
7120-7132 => -0.27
